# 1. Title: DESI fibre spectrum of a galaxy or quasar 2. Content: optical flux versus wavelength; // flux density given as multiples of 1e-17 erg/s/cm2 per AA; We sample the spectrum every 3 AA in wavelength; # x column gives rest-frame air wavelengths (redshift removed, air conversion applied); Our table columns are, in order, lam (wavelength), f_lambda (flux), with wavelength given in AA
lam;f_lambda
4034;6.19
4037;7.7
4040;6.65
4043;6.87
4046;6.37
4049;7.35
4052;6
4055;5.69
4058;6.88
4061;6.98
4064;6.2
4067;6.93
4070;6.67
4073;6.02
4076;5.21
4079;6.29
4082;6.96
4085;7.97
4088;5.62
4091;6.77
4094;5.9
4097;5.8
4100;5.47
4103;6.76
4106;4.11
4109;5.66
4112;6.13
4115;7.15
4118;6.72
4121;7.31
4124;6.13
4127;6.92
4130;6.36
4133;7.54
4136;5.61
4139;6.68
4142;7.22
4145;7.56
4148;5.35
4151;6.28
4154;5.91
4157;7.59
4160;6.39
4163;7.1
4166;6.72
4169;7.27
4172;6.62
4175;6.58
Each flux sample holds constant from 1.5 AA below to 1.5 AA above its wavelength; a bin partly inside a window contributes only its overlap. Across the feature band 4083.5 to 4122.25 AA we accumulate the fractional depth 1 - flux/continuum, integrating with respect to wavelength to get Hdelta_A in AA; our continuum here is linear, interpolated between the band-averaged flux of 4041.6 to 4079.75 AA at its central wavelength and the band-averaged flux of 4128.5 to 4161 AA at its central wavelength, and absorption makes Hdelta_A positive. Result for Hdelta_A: 1.5 AA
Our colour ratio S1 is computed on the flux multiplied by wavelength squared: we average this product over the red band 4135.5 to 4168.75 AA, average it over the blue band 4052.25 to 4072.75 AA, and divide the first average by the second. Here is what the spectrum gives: 1.07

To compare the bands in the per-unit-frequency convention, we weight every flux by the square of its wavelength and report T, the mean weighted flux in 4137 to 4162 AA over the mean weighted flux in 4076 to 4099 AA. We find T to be 1.07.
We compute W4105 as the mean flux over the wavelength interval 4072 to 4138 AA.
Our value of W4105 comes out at 6.3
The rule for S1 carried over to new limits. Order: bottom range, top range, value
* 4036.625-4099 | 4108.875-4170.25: 1.06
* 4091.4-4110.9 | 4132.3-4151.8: 1.18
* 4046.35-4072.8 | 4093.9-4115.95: 0.91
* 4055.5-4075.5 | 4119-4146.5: 1.08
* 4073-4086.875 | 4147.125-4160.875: 1.01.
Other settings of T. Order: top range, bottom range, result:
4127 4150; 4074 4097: 1.07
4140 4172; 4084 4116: 1.14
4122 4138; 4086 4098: 1.09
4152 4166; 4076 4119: 1.12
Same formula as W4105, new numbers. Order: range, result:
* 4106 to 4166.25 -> 6.55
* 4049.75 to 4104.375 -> 6.35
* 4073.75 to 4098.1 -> 6.31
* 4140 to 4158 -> 6.63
